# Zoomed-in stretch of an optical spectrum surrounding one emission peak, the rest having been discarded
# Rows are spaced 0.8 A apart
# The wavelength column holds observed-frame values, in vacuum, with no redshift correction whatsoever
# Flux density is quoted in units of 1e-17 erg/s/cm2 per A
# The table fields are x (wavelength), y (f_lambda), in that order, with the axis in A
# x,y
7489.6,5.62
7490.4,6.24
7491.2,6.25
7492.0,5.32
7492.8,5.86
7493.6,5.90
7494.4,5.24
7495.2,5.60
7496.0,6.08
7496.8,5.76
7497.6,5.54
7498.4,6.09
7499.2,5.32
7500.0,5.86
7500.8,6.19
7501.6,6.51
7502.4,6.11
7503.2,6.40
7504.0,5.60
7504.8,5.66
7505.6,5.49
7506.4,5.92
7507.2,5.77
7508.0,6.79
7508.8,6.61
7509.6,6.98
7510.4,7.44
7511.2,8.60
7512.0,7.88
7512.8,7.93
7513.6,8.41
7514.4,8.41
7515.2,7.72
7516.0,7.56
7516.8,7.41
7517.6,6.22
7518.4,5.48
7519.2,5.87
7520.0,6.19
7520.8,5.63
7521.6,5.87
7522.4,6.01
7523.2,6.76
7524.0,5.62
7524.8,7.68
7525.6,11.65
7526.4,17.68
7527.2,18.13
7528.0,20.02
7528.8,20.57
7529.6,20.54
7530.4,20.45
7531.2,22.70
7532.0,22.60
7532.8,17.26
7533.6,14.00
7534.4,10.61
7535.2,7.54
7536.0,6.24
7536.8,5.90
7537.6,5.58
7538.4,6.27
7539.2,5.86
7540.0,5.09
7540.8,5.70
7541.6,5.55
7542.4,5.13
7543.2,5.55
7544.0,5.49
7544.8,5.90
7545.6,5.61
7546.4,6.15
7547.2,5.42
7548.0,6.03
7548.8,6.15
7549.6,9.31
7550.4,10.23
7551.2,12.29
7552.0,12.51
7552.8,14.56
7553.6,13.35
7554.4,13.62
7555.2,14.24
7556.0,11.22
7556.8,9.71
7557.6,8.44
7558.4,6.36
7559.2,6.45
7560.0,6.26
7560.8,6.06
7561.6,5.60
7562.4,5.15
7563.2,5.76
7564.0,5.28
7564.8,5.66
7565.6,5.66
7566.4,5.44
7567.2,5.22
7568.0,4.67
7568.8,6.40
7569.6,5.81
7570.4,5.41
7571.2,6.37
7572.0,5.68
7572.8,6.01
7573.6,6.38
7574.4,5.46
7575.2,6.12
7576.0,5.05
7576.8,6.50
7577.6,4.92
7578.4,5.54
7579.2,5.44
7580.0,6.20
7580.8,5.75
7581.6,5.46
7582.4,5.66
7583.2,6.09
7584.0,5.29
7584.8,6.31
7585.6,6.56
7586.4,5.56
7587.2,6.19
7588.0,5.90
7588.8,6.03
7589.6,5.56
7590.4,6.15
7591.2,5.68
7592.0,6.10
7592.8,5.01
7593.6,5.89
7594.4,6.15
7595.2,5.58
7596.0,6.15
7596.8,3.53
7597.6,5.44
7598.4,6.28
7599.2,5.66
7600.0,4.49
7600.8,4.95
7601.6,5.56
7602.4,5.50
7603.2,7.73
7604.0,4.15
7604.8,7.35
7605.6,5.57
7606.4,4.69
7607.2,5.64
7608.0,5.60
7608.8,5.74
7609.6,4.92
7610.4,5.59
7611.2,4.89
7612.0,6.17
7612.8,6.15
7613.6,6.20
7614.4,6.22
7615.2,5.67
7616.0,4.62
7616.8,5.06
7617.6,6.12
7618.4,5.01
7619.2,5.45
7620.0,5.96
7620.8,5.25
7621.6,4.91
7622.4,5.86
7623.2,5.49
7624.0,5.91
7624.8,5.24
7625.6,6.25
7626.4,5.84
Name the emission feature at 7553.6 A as [N II] 6583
